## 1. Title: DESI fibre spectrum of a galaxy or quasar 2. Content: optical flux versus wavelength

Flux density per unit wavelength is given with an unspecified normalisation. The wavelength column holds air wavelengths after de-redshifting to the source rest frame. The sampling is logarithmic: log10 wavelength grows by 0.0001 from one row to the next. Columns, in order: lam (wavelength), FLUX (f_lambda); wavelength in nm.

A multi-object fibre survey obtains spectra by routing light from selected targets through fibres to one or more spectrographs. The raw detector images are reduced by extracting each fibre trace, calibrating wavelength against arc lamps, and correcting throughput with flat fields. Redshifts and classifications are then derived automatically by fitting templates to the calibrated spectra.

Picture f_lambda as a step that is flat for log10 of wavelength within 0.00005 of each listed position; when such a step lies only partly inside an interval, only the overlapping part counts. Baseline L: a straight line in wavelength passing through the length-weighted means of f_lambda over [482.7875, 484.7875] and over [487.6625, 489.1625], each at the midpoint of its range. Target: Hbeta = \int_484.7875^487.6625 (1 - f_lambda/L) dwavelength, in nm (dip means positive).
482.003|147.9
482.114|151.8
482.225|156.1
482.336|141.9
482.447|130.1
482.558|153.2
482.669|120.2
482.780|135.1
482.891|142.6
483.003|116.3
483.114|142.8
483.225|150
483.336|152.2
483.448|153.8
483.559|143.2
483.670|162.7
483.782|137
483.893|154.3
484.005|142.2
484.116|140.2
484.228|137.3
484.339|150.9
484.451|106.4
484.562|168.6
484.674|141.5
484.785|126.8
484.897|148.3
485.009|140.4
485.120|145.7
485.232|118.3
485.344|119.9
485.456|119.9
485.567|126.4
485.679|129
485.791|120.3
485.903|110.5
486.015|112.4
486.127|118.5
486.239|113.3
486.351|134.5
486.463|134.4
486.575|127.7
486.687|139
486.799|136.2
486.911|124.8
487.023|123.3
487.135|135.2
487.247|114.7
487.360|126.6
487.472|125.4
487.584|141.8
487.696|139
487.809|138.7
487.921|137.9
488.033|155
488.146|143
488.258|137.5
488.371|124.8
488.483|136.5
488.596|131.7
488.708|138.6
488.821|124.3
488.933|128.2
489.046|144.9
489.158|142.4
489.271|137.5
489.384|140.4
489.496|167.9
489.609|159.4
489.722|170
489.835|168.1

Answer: 0.25 nm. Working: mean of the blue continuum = 143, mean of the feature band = 128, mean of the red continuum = 137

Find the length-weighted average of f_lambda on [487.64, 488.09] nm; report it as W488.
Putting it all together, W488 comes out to 143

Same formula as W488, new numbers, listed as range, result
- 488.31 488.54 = 130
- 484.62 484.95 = 139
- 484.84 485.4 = 134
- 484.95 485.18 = 143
